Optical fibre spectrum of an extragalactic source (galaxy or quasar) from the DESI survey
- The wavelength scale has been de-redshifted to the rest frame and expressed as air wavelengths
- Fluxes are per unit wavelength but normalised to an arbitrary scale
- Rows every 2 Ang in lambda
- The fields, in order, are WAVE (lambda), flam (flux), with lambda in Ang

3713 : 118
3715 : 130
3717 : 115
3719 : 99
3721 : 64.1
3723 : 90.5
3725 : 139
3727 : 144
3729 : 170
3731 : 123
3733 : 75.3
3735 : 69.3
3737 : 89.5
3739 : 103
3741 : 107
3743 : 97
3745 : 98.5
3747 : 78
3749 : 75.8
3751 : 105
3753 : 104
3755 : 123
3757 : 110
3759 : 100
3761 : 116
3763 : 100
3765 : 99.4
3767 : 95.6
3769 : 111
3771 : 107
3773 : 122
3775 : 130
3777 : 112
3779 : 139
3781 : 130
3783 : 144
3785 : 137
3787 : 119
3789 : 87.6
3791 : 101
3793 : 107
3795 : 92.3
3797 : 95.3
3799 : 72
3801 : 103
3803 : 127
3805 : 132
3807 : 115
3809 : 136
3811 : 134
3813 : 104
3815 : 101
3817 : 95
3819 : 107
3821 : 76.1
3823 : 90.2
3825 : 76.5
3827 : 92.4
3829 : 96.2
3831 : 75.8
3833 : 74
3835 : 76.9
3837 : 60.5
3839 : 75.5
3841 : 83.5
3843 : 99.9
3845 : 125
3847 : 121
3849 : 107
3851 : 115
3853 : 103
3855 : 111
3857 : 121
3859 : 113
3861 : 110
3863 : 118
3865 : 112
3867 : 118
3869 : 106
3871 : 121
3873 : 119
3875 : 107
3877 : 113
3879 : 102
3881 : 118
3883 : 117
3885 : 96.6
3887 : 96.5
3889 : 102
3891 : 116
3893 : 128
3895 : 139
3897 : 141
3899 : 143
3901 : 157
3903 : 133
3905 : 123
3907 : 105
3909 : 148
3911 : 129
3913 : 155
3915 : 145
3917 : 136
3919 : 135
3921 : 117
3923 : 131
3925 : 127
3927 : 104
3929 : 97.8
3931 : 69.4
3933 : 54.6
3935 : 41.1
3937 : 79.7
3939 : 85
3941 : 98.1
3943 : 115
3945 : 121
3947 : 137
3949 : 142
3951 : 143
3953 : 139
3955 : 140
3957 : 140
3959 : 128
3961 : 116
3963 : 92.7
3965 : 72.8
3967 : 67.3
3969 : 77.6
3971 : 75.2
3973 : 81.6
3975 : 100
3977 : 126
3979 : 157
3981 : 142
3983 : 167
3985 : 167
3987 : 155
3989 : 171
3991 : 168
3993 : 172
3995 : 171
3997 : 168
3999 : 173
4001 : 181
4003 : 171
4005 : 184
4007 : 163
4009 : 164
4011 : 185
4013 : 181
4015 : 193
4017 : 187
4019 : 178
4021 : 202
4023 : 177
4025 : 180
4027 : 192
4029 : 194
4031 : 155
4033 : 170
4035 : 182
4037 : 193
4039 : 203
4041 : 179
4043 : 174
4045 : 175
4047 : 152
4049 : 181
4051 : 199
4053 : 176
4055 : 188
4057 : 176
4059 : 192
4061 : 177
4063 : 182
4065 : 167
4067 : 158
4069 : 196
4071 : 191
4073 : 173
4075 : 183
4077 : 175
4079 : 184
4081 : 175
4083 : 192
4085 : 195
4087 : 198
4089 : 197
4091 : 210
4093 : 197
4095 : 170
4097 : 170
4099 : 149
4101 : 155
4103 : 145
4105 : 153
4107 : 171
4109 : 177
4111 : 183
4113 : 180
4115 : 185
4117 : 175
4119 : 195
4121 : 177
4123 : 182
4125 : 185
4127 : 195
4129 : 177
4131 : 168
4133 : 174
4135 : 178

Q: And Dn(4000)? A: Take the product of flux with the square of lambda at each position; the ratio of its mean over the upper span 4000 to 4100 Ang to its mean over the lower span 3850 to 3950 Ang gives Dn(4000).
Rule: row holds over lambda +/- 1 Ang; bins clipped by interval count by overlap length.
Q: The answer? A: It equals 1.69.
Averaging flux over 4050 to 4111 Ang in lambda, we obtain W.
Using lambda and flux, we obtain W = 179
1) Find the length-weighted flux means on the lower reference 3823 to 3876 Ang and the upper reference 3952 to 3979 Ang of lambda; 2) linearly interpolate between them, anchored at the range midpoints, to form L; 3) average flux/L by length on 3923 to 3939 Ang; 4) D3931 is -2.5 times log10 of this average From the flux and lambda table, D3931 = 0.22 mag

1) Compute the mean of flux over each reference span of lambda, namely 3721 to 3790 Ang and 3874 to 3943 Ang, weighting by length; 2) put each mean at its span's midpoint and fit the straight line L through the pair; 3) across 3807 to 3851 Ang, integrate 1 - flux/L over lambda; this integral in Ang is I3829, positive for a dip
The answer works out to 6.1 Ang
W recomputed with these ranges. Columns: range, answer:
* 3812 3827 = 92.8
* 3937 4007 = 133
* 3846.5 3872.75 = 114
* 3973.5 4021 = 166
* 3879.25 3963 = 119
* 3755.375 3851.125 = 105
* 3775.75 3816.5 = 114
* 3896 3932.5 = 127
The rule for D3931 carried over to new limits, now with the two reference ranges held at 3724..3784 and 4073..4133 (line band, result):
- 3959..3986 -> 0.35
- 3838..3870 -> 0.20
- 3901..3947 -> 0.26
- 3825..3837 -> 0.48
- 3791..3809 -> 0.12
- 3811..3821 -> 0.20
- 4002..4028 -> -0.12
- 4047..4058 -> -0.07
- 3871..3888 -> 0.23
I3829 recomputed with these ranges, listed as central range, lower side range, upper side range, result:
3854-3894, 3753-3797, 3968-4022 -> 6.2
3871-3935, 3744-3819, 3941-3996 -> 1.8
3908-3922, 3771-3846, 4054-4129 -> -0.6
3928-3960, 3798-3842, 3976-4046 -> 8.5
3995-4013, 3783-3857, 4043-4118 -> -2.1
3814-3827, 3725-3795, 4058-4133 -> 3.3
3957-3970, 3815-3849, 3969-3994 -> 3.5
